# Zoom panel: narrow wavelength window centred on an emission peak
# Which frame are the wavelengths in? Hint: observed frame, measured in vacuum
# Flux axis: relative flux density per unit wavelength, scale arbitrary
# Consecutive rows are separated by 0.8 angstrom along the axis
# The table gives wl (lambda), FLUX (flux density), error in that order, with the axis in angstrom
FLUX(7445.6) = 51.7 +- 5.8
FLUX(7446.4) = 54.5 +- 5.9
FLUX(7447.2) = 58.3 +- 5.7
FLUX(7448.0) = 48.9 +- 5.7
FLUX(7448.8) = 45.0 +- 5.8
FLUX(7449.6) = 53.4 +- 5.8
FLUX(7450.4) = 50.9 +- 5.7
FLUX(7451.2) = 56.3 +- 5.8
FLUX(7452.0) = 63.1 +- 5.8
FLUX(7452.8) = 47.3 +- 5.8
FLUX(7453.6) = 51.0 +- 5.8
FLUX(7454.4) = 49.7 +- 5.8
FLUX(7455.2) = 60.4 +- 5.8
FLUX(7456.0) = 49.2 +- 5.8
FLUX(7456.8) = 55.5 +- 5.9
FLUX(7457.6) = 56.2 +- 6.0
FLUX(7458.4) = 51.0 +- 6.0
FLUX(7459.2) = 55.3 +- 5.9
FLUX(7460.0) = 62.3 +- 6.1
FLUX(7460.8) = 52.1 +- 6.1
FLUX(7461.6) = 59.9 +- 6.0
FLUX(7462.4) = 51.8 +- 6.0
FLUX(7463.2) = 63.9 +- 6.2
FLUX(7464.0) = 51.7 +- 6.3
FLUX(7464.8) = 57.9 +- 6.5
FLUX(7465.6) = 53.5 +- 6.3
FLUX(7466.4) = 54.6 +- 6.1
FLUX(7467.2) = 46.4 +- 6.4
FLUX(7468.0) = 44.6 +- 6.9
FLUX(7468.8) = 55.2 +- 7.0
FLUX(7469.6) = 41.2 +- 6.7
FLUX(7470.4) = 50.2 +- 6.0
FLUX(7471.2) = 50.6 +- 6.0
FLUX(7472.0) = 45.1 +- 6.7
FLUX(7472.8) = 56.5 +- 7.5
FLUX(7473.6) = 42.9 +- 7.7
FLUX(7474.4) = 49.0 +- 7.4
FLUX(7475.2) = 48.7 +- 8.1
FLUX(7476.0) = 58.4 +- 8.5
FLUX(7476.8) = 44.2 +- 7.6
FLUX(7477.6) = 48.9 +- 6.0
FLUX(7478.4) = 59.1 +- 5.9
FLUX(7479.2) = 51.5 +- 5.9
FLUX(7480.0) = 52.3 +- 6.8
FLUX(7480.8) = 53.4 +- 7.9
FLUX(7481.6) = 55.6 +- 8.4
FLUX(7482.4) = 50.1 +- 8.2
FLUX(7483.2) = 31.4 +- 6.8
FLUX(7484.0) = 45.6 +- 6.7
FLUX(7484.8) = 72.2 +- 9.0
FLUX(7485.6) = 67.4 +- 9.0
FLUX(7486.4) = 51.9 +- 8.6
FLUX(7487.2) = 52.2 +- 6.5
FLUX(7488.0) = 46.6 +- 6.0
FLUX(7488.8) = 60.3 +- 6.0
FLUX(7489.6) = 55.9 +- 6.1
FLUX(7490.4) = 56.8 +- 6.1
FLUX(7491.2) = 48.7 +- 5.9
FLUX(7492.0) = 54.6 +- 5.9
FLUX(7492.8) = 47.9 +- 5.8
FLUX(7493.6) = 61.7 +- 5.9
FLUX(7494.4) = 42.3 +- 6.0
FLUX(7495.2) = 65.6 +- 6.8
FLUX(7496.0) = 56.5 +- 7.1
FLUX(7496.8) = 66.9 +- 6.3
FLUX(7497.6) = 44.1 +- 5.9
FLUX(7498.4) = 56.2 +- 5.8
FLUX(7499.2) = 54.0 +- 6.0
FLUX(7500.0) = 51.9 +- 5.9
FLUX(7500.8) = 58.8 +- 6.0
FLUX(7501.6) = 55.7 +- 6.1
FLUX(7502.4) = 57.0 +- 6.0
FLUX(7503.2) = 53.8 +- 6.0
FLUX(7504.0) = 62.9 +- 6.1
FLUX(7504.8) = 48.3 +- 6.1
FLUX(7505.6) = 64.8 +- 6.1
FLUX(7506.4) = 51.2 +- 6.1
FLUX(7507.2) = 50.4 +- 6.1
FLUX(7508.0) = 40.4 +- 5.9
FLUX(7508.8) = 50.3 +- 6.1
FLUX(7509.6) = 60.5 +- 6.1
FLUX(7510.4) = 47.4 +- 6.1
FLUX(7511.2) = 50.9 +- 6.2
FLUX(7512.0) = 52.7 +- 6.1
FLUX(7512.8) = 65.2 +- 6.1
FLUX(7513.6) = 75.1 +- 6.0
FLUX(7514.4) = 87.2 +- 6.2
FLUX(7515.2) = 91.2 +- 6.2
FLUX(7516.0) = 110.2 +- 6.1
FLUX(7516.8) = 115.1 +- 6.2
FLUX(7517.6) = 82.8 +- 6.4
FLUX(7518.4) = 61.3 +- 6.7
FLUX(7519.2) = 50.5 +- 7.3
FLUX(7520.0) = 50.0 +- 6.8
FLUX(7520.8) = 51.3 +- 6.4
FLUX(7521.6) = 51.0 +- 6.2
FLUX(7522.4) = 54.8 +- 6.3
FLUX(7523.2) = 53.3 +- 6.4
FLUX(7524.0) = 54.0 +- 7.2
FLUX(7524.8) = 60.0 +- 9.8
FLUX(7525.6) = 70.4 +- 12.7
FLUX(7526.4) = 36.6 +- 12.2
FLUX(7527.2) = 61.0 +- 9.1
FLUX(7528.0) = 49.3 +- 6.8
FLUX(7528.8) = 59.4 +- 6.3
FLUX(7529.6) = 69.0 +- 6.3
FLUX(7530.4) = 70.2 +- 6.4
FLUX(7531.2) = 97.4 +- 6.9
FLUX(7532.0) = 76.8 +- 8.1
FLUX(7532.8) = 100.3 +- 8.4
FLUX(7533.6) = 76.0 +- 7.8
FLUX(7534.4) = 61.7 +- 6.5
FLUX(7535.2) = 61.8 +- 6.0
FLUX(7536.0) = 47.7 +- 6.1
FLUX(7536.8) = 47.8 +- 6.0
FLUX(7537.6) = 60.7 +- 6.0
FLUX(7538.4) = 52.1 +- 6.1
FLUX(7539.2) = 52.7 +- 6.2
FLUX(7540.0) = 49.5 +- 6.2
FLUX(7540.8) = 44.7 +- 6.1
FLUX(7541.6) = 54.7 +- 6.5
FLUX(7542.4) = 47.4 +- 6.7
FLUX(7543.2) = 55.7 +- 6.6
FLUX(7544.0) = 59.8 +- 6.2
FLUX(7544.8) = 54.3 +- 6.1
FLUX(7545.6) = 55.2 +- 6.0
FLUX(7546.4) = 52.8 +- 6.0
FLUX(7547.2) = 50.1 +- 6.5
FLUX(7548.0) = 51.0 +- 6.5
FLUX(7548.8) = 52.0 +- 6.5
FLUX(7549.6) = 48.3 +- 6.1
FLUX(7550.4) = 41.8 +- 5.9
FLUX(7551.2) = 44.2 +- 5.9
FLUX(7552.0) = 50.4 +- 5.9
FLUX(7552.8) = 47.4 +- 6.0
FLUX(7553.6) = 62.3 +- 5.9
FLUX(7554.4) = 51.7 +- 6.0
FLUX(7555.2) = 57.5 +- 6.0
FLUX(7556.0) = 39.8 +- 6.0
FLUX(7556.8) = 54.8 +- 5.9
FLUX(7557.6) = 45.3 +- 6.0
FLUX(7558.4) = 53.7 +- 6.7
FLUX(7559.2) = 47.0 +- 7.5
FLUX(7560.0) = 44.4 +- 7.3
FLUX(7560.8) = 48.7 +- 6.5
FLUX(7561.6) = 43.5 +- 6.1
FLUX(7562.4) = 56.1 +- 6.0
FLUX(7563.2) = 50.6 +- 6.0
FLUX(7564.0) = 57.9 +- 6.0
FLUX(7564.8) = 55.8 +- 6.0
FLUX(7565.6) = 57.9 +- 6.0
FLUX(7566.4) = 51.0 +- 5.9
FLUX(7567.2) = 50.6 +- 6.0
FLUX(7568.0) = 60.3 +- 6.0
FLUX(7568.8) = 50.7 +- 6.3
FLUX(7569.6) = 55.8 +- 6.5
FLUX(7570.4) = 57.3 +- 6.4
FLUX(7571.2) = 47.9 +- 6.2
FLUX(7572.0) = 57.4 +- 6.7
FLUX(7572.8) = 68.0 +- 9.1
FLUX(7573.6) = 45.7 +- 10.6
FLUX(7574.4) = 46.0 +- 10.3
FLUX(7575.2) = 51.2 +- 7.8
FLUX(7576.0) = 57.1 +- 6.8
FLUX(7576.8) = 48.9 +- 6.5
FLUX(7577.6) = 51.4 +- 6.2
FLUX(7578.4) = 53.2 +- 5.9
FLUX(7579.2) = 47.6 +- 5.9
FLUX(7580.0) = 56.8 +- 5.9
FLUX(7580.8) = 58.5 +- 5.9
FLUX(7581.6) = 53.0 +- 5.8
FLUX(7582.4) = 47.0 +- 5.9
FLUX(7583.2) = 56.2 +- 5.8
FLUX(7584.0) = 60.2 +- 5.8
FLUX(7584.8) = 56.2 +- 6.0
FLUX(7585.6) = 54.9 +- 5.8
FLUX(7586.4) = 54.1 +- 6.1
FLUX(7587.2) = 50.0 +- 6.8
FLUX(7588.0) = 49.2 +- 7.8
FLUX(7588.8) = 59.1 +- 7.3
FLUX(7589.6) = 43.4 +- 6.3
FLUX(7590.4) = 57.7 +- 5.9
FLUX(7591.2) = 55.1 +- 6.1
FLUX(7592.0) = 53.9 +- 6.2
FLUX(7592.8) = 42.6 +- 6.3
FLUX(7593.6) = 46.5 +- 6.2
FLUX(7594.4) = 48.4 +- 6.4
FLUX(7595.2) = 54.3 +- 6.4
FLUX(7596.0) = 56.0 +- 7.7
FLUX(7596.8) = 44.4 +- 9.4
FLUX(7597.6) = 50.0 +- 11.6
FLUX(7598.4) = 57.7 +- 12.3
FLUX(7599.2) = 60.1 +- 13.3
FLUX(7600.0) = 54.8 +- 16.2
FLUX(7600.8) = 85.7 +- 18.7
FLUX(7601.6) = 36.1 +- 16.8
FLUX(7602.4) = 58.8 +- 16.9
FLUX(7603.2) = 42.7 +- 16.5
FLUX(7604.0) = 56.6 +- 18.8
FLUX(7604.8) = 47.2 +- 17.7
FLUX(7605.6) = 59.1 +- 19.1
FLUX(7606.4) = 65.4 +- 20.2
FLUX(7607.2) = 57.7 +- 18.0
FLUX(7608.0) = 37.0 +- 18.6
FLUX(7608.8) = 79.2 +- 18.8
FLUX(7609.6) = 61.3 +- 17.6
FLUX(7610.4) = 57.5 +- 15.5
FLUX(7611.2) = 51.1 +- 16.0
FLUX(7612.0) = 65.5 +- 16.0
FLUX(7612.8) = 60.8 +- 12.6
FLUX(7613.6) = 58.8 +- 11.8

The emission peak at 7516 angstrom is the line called [S II]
